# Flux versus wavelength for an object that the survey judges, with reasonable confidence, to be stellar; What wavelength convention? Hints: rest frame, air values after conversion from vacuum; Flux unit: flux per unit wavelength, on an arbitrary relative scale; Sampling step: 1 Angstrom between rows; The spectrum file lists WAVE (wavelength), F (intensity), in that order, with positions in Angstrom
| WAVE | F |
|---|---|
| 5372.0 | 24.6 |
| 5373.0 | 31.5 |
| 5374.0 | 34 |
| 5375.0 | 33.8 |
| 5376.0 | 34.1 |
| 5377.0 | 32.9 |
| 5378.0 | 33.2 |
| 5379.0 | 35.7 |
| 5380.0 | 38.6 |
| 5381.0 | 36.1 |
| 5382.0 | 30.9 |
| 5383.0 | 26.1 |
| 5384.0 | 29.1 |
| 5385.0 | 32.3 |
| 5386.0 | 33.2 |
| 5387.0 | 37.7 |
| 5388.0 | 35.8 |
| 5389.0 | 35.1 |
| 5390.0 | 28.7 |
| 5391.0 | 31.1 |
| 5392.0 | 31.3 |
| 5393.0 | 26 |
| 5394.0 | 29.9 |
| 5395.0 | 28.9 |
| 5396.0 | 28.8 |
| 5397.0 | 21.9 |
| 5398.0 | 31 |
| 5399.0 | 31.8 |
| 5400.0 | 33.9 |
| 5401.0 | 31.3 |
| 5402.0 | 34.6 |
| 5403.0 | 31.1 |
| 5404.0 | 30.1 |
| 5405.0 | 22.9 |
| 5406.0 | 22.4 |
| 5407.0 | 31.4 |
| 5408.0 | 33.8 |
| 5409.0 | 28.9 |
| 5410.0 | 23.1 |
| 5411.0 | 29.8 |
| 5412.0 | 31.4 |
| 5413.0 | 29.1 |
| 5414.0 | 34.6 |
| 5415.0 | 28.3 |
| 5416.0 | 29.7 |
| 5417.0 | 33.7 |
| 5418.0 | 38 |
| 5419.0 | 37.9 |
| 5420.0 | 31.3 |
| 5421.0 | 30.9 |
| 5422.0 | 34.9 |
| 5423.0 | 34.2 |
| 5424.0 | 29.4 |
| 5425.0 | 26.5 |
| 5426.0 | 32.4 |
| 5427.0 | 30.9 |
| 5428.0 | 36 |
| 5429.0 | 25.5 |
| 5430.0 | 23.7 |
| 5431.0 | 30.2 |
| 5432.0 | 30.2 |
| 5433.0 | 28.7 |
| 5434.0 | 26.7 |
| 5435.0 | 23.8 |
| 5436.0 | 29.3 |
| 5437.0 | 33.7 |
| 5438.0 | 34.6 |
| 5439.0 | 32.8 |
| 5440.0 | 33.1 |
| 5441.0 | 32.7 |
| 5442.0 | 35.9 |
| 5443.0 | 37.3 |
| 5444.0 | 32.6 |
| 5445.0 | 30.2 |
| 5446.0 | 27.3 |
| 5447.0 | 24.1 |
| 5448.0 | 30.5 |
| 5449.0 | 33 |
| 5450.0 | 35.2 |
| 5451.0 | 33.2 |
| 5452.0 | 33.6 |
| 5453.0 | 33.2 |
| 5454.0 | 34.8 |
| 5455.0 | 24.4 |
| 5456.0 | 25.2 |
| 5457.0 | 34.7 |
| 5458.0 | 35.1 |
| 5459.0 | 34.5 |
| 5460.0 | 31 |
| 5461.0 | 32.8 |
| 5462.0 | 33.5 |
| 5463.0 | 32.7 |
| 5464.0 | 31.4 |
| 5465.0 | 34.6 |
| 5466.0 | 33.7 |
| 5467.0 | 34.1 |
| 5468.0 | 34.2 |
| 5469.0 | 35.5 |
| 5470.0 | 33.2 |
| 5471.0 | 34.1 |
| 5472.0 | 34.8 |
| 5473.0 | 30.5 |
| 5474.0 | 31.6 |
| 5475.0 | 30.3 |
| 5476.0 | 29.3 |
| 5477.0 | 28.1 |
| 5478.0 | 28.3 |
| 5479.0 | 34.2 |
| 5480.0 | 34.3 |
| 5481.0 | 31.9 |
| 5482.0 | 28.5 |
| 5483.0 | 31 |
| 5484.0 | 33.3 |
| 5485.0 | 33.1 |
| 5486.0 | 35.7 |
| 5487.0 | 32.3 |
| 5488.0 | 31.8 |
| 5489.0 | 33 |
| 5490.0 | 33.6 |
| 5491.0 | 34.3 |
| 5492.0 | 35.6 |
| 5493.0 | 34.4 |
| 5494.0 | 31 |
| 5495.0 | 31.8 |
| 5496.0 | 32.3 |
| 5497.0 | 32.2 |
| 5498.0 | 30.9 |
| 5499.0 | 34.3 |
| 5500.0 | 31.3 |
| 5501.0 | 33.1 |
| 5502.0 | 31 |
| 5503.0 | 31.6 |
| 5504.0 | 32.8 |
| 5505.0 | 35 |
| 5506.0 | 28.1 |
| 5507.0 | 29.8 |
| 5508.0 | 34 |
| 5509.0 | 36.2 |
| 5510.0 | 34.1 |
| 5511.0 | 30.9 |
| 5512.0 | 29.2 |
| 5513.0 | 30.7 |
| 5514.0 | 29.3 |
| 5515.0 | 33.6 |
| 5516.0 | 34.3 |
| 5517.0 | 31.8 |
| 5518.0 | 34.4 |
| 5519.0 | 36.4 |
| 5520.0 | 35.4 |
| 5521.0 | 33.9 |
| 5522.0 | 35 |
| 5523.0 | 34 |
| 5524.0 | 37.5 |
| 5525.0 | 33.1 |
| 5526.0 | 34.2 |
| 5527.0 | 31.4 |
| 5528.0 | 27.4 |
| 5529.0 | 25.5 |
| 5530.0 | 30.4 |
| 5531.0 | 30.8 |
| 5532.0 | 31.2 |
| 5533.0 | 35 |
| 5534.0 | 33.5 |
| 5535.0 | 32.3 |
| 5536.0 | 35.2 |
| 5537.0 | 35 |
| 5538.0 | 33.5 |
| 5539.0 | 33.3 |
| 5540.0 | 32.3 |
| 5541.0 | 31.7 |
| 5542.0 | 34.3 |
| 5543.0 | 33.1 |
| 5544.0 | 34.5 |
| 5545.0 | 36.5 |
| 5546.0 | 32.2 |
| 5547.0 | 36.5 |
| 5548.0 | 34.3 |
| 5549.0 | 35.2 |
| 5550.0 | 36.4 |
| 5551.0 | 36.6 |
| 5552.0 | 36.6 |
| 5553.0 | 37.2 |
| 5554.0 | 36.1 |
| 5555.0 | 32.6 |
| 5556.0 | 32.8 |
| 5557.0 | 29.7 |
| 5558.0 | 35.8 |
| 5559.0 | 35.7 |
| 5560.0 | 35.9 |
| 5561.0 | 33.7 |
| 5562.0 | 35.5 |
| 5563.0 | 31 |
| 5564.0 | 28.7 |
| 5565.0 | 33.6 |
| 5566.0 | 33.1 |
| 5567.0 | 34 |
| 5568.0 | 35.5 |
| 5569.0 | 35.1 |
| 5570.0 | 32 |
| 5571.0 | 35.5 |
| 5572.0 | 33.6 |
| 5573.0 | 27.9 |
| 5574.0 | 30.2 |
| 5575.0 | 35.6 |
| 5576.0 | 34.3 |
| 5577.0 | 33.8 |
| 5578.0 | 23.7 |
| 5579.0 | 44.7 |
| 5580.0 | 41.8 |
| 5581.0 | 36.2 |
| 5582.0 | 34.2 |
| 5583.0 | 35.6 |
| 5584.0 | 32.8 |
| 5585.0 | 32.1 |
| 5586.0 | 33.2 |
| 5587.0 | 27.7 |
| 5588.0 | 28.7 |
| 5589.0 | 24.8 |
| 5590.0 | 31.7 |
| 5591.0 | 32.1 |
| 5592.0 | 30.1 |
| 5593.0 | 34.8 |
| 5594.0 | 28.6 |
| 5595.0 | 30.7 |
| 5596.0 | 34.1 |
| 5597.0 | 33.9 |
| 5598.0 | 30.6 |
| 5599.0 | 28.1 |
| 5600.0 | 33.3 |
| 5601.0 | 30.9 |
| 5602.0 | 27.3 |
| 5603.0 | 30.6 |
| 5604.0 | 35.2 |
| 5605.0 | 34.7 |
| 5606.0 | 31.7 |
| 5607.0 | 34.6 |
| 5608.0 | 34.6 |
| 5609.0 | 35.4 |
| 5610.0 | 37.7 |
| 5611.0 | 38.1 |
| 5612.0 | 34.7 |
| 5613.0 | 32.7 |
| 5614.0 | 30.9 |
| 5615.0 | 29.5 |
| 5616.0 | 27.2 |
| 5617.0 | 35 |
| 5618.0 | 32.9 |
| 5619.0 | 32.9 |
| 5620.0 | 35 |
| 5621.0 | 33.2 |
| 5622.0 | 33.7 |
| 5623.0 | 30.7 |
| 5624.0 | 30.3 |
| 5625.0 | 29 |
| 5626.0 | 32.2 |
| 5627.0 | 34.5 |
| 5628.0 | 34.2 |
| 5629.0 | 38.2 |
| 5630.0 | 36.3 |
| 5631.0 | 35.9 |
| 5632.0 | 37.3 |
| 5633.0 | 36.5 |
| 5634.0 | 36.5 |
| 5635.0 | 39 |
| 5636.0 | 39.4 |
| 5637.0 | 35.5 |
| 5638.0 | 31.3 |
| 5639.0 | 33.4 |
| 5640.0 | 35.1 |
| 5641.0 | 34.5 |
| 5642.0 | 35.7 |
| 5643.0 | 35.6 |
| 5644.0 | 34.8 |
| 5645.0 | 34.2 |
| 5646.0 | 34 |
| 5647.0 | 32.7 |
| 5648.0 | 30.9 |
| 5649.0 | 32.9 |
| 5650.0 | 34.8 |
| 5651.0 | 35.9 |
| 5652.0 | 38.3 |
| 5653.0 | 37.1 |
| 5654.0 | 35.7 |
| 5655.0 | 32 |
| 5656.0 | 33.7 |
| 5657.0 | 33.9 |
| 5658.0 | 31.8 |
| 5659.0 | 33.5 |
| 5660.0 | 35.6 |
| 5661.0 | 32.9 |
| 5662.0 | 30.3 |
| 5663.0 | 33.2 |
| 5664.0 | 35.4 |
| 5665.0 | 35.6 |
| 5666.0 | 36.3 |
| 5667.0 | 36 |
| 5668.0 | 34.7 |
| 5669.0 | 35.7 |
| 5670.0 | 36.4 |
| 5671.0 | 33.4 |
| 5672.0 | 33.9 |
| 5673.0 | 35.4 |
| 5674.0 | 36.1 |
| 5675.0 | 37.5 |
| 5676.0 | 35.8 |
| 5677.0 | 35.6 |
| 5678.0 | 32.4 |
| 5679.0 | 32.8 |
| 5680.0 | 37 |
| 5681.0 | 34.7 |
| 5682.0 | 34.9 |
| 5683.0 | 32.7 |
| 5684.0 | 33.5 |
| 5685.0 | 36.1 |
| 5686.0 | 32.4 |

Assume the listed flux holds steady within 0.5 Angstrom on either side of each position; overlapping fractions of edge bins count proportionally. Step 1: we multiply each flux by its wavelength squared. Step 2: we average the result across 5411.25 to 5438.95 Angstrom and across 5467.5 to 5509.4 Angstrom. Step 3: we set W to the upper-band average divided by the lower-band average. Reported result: 1.1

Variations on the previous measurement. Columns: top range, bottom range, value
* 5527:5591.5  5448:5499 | 1.06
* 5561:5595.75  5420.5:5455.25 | 1.11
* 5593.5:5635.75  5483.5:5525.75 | 1.05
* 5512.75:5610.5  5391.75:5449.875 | 1.15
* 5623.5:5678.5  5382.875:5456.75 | 1.22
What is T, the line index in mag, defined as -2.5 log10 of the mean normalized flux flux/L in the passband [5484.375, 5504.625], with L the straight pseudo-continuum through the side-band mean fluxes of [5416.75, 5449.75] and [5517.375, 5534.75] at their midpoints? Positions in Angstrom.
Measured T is -0.02 mag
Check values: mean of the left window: 31.3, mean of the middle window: 32.8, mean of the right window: 32.9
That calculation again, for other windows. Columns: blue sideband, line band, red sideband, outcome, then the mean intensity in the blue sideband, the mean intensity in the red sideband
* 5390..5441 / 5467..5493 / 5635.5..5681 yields -0.04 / 30.3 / 34.6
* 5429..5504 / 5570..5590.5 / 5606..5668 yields 0.02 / 31.9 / 34.3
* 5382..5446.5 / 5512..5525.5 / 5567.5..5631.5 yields -0.05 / 30.8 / 32.9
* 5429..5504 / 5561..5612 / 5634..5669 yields 0.03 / 31.9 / 34.6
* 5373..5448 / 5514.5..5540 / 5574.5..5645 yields -0.02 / 31.1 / 33.5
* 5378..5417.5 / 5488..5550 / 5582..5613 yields -0.04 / 30.8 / 32.3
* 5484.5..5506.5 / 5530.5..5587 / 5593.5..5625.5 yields -0.05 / 32.7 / 32.4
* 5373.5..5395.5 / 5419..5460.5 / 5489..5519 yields 0.04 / 32.5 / 32.5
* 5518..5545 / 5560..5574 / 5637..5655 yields 0.02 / 33.2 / 34.5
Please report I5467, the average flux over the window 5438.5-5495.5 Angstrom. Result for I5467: 32.4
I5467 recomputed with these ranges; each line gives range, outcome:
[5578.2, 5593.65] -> 33.1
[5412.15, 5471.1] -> 31.8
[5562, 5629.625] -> 32.8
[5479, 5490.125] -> 32.6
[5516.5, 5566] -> 33.6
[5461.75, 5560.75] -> 33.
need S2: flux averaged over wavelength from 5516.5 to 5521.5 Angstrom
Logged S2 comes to 34.4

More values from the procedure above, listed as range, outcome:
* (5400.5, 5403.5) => 32.3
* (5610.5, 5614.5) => 34.1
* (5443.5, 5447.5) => 28.6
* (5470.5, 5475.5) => 32.3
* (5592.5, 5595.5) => 31.4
